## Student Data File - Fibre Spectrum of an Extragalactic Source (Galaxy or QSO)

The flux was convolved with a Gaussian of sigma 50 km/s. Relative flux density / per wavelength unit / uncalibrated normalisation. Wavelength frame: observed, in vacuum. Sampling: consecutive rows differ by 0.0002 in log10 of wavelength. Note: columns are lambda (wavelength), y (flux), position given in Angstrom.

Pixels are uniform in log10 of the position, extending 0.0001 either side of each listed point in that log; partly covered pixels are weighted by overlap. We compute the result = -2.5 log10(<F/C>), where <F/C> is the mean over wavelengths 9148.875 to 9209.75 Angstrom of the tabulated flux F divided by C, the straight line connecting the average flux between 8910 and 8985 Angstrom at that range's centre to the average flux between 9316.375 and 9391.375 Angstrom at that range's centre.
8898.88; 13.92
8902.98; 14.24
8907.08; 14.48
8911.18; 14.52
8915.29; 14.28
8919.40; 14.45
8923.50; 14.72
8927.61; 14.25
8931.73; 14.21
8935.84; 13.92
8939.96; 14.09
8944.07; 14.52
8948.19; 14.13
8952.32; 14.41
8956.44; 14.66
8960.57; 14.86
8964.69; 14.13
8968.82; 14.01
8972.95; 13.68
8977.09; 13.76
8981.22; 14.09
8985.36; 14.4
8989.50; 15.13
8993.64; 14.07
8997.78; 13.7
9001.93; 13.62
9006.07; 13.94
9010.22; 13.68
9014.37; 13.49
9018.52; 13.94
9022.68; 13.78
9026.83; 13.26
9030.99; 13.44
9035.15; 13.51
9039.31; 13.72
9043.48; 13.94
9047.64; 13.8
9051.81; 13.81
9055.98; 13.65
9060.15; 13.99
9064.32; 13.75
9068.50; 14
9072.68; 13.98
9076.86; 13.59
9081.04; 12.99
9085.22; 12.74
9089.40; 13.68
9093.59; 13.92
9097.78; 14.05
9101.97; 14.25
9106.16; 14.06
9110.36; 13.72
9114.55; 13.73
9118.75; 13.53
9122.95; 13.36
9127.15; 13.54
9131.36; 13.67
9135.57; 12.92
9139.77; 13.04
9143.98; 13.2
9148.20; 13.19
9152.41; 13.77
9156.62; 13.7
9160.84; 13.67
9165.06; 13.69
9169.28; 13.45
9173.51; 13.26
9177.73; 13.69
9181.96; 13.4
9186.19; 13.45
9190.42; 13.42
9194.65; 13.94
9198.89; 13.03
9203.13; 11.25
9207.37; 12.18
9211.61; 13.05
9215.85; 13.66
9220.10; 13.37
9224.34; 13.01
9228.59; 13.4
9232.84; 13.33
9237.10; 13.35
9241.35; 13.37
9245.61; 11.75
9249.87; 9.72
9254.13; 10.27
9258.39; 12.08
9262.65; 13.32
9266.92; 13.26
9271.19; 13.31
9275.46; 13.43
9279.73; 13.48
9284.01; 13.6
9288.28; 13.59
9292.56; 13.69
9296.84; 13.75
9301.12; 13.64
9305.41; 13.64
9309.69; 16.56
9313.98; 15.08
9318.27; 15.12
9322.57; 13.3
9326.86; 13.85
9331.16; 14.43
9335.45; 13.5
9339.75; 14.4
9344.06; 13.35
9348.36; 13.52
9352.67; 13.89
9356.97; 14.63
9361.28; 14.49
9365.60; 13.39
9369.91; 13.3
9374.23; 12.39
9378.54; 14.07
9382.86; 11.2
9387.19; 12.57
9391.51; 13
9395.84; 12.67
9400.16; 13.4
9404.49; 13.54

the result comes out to 0.05 mag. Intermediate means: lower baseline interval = 14.3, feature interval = 13.3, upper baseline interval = 13.6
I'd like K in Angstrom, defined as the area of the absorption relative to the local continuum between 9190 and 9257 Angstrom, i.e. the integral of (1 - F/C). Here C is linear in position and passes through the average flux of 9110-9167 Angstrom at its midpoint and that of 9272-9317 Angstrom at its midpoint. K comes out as 5.73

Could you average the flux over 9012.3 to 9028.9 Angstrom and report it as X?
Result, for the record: 13.6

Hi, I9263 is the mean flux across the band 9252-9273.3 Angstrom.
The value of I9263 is 12.4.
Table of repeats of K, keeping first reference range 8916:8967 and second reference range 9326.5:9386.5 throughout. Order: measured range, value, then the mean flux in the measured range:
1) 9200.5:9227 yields 2.0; 12.8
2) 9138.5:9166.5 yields 1.0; 13.5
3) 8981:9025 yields 0.8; 14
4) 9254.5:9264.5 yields 1.1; 12.3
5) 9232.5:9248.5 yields 1.2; 12.7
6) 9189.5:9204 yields 0.9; 13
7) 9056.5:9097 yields 1.3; 13.6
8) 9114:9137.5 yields 0.9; 13.4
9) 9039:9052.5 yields 0.3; 13.8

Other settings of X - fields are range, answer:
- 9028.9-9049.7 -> 13.7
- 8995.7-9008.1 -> 13.8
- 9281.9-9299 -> 13.7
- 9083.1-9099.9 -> 13.6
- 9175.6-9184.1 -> 13.5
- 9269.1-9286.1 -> 13.5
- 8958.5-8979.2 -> 14.1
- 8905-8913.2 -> 14.5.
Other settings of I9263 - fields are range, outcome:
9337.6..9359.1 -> 14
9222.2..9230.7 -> 13.2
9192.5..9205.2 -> 12.7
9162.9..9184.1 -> 13.5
